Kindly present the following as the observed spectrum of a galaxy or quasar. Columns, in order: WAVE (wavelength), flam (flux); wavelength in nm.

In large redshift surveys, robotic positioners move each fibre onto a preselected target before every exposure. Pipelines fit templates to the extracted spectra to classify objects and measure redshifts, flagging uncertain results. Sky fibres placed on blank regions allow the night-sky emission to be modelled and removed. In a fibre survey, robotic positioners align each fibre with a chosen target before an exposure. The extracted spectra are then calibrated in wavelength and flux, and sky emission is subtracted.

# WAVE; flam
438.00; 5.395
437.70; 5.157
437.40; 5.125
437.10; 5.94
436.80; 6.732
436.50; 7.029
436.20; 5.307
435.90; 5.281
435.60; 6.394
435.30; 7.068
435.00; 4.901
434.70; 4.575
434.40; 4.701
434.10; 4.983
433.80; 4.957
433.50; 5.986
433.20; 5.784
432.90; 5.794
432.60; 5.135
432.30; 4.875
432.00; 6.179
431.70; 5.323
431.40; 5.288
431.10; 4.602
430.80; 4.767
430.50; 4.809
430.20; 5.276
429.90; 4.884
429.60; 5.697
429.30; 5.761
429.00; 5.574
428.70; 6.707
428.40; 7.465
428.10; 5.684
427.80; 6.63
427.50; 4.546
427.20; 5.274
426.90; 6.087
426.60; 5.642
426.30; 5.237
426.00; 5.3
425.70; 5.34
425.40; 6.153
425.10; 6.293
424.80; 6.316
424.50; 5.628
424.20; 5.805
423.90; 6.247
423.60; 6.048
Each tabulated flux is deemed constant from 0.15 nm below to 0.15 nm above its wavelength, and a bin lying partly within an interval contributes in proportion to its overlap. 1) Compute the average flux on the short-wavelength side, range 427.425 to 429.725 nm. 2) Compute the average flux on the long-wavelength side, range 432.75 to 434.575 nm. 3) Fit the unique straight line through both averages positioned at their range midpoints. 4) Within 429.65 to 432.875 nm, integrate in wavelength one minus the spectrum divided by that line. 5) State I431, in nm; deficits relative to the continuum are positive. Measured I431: 0.30 nm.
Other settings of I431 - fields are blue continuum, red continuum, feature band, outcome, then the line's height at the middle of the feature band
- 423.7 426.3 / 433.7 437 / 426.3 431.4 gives 0.183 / 5.77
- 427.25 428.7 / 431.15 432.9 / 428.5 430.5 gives 0.065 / 5.81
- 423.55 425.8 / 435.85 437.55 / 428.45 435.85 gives 0.639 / 5.96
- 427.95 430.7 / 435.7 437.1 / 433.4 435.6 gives 0.229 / 5.99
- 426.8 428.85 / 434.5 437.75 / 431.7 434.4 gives 0.215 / 5.88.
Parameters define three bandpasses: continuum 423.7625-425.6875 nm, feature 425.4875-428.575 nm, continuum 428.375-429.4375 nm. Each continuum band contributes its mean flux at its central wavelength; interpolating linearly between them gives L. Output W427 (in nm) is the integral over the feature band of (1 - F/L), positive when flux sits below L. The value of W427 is 0.21 nm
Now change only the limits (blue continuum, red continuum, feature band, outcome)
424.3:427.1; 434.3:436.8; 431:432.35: 0.105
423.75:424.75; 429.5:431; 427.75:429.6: -0.333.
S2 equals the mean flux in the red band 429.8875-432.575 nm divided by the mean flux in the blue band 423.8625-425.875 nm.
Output 0.9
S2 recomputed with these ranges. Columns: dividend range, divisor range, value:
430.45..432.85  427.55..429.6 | 0.84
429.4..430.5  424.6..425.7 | 0.86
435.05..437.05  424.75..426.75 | 1.09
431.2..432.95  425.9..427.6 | 1.00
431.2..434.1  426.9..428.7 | 0.91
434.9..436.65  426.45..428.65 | 1.01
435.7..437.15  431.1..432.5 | 1.14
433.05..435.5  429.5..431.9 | 1.06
